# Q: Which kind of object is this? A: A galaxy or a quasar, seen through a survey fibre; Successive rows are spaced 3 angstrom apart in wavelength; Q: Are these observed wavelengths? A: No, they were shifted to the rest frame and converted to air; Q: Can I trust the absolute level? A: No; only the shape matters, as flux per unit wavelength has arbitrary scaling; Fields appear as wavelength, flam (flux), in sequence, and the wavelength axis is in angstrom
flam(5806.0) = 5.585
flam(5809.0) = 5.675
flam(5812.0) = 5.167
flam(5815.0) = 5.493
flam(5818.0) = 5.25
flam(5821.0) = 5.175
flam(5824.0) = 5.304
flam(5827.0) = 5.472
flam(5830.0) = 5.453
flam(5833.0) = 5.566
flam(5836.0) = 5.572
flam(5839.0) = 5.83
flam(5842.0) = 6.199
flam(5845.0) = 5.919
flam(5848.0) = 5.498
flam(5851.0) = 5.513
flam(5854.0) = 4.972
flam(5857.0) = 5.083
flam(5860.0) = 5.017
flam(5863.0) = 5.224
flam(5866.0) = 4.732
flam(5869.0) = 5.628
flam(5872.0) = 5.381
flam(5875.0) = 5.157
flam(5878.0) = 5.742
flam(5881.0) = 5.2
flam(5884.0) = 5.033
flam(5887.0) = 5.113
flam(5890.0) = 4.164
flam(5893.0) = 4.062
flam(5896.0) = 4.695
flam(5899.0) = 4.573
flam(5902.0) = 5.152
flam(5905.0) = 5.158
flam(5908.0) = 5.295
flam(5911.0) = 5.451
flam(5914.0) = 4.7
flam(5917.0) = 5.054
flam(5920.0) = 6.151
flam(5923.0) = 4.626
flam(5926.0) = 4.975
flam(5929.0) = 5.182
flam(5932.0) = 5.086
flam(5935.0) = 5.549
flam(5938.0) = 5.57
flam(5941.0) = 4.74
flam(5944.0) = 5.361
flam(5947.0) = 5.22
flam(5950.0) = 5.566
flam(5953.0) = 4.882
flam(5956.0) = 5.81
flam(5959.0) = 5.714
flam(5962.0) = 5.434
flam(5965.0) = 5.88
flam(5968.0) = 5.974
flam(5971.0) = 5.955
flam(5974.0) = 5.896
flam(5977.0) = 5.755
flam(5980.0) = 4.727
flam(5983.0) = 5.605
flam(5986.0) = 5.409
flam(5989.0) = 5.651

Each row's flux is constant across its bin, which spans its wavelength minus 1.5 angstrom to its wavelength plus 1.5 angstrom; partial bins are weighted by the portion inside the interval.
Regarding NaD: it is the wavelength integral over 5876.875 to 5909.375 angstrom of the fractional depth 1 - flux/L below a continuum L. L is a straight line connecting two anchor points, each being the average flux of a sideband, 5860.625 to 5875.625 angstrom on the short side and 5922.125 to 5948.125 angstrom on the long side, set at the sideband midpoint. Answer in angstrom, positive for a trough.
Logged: 1.75 angstrom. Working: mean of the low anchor 5.22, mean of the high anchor 5.16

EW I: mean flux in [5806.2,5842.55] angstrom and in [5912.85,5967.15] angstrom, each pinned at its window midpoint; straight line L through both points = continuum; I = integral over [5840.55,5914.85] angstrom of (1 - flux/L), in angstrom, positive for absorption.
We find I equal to 3.7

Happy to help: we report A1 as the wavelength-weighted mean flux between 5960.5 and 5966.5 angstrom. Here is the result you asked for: 5.66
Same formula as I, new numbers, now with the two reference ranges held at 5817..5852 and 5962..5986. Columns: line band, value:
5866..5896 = 3.09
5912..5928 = 1.44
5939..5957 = 1.21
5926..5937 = 0.74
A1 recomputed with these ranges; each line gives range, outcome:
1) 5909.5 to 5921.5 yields 5.34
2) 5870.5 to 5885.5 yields 5.3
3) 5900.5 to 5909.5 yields 5.2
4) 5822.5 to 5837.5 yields 5.47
